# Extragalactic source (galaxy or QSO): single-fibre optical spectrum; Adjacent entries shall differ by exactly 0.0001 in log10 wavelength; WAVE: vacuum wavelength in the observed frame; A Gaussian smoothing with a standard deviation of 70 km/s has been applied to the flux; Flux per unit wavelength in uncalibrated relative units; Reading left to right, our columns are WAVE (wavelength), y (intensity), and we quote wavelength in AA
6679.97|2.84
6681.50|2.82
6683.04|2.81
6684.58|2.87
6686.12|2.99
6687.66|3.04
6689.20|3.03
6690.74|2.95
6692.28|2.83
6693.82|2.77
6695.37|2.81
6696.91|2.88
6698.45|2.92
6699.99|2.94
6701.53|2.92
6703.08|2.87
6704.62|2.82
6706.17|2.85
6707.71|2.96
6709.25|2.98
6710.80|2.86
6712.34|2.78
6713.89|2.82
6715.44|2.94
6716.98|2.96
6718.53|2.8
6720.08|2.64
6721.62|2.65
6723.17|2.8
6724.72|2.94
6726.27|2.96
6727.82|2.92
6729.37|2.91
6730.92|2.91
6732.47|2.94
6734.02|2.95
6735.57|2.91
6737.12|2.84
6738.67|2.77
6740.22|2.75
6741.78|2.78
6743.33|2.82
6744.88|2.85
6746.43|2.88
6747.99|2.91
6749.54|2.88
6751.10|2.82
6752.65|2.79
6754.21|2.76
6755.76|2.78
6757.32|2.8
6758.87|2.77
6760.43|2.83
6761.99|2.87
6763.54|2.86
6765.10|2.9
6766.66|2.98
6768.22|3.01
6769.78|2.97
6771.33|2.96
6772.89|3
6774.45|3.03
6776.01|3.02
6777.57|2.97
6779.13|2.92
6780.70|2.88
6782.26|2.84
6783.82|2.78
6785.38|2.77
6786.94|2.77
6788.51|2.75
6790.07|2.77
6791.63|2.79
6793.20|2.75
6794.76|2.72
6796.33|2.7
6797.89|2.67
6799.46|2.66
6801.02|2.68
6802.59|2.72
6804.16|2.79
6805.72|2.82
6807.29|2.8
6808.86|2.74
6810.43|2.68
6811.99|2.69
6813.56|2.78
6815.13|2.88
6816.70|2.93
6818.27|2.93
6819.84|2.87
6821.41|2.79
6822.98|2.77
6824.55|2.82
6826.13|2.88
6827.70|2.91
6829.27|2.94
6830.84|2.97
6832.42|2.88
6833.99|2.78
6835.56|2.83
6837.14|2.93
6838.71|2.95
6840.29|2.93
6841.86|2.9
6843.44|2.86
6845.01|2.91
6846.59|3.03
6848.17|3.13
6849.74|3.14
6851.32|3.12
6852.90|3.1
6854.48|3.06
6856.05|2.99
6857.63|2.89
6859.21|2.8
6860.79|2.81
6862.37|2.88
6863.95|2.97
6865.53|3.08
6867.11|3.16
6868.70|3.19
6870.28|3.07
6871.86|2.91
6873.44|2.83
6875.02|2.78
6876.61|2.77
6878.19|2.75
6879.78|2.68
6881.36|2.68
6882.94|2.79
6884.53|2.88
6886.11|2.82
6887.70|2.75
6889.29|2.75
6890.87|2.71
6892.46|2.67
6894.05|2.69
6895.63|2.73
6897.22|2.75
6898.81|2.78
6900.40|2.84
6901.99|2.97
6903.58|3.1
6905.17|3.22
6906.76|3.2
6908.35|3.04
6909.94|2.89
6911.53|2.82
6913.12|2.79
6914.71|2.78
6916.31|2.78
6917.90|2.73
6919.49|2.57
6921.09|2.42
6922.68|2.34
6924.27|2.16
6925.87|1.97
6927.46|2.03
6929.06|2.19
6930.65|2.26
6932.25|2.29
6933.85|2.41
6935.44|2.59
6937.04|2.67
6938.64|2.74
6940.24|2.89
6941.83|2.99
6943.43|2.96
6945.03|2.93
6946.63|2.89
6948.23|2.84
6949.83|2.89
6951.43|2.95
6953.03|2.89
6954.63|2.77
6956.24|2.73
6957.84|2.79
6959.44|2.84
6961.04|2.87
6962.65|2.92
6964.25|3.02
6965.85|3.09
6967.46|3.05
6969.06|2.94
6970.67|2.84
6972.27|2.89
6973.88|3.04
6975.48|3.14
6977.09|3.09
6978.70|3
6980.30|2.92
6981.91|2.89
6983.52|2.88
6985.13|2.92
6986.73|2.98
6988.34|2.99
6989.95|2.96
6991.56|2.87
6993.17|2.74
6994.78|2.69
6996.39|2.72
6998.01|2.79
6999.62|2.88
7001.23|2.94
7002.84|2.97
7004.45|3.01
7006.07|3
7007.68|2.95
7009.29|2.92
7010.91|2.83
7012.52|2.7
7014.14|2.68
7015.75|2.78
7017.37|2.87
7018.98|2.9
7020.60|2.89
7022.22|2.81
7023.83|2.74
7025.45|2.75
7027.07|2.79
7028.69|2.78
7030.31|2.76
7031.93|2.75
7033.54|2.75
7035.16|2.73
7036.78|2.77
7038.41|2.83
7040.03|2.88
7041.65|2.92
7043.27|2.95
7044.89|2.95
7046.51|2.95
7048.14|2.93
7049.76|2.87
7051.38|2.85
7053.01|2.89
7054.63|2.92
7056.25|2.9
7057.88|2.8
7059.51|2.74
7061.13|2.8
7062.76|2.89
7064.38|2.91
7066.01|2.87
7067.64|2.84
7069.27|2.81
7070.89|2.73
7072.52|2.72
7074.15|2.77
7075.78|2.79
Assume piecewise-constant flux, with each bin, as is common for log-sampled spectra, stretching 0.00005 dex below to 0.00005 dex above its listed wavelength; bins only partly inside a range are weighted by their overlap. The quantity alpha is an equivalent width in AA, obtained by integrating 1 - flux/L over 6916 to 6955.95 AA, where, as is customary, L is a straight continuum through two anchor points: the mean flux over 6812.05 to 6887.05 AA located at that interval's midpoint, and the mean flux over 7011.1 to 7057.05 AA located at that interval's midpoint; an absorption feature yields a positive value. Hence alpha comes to 3.7 AA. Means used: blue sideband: 2.91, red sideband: 2.83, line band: 2.61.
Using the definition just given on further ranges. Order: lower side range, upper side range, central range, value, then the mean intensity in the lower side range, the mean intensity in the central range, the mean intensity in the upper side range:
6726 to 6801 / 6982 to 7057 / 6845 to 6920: -1.1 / 2.85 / 2.89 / 2.86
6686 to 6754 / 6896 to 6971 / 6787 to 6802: 0.6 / 2.87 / 2.72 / 2.75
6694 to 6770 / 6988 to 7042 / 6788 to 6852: 0.2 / 2.86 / 2.84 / 2.83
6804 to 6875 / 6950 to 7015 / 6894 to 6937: 3.9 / 2.91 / 2.64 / 2.9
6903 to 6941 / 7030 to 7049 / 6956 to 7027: -3.6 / 2.62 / 2.89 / 2.85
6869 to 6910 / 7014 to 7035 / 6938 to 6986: -1.7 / 2.85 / 2.92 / 2.79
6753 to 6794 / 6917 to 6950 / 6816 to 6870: -4.3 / 2.87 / 2.95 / 2.56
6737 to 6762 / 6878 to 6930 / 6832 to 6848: -0.9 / 2.82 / 2.91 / 2.7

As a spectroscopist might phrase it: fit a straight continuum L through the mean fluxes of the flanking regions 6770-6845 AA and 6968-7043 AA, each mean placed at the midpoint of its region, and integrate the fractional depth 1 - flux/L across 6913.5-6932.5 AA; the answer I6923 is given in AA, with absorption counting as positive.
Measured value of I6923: 3.10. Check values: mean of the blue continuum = 2.84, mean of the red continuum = 2.87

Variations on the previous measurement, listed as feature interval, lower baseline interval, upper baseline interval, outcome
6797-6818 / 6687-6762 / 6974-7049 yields 0.7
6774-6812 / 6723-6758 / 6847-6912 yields 1.2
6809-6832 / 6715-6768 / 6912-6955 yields -0.7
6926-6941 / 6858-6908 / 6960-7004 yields 2.4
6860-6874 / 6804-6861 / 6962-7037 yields -0.5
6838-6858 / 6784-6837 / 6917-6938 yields -2.6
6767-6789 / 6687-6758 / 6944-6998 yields -0.3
